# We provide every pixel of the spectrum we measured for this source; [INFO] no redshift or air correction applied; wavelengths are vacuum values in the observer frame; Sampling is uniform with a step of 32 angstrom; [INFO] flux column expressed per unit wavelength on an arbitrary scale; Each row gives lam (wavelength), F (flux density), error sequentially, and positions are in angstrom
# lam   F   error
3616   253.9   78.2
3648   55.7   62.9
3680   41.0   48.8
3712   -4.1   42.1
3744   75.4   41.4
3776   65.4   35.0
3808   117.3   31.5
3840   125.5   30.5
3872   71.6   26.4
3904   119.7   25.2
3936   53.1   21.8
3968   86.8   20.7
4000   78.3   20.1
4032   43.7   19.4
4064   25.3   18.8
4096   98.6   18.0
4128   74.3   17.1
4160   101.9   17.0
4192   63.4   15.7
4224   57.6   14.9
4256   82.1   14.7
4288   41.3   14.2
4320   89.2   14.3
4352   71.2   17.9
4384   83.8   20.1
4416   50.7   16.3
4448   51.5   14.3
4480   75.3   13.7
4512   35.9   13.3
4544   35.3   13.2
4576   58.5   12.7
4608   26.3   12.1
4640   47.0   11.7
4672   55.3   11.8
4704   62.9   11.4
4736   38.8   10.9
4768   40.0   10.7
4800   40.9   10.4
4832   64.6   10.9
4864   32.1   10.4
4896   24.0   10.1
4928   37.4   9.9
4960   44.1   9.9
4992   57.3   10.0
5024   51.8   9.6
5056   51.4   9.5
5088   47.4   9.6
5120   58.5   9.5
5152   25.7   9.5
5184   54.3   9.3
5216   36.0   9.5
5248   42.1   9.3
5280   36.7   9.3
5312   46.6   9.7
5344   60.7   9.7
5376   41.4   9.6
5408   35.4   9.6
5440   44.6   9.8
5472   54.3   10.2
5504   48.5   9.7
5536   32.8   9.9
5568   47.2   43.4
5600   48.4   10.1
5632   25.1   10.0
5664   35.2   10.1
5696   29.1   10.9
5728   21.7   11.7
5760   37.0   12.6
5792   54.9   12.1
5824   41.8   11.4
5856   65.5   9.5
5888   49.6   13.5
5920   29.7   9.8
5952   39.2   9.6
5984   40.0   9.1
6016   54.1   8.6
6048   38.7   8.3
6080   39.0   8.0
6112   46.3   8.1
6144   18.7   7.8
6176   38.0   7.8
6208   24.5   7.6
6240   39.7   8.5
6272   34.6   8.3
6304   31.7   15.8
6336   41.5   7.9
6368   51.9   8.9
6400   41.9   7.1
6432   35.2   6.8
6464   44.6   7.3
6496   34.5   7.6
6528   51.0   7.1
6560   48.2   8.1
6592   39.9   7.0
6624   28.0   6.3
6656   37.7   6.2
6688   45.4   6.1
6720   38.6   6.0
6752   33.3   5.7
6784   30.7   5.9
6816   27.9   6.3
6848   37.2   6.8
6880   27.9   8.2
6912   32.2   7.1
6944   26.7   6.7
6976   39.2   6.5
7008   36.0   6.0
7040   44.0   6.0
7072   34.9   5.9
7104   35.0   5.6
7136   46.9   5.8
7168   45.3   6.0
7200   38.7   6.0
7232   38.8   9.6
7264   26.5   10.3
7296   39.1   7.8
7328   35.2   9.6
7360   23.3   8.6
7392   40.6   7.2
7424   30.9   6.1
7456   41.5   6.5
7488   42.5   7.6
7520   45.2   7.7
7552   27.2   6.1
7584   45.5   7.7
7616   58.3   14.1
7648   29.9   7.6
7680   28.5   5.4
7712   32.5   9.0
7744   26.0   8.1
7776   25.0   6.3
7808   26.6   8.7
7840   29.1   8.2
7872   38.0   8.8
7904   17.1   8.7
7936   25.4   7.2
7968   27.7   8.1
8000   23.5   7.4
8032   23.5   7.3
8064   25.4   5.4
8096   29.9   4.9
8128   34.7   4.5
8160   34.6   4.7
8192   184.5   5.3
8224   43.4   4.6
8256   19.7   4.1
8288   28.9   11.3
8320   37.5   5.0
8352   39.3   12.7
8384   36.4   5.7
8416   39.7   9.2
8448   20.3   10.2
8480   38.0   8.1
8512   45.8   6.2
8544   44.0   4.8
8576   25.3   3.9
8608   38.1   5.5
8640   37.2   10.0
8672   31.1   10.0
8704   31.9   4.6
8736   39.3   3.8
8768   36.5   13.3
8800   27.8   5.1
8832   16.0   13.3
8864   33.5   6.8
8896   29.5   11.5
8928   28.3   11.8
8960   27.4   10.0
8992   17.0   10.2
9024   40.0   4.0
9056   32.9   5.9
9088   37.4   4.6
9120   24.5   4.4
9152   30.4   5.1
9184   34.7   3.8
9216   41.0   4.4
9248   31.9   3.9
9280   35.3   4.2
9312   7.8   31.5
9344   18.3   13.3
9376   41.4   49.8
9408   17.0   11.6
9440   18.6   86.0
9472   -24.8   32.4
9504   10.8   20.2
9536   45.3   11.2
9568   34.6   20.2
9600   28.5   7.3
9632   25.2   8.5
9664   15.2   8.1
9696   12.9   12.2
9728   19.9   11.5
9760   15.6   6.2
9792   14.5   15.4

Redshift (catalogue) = 1.20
